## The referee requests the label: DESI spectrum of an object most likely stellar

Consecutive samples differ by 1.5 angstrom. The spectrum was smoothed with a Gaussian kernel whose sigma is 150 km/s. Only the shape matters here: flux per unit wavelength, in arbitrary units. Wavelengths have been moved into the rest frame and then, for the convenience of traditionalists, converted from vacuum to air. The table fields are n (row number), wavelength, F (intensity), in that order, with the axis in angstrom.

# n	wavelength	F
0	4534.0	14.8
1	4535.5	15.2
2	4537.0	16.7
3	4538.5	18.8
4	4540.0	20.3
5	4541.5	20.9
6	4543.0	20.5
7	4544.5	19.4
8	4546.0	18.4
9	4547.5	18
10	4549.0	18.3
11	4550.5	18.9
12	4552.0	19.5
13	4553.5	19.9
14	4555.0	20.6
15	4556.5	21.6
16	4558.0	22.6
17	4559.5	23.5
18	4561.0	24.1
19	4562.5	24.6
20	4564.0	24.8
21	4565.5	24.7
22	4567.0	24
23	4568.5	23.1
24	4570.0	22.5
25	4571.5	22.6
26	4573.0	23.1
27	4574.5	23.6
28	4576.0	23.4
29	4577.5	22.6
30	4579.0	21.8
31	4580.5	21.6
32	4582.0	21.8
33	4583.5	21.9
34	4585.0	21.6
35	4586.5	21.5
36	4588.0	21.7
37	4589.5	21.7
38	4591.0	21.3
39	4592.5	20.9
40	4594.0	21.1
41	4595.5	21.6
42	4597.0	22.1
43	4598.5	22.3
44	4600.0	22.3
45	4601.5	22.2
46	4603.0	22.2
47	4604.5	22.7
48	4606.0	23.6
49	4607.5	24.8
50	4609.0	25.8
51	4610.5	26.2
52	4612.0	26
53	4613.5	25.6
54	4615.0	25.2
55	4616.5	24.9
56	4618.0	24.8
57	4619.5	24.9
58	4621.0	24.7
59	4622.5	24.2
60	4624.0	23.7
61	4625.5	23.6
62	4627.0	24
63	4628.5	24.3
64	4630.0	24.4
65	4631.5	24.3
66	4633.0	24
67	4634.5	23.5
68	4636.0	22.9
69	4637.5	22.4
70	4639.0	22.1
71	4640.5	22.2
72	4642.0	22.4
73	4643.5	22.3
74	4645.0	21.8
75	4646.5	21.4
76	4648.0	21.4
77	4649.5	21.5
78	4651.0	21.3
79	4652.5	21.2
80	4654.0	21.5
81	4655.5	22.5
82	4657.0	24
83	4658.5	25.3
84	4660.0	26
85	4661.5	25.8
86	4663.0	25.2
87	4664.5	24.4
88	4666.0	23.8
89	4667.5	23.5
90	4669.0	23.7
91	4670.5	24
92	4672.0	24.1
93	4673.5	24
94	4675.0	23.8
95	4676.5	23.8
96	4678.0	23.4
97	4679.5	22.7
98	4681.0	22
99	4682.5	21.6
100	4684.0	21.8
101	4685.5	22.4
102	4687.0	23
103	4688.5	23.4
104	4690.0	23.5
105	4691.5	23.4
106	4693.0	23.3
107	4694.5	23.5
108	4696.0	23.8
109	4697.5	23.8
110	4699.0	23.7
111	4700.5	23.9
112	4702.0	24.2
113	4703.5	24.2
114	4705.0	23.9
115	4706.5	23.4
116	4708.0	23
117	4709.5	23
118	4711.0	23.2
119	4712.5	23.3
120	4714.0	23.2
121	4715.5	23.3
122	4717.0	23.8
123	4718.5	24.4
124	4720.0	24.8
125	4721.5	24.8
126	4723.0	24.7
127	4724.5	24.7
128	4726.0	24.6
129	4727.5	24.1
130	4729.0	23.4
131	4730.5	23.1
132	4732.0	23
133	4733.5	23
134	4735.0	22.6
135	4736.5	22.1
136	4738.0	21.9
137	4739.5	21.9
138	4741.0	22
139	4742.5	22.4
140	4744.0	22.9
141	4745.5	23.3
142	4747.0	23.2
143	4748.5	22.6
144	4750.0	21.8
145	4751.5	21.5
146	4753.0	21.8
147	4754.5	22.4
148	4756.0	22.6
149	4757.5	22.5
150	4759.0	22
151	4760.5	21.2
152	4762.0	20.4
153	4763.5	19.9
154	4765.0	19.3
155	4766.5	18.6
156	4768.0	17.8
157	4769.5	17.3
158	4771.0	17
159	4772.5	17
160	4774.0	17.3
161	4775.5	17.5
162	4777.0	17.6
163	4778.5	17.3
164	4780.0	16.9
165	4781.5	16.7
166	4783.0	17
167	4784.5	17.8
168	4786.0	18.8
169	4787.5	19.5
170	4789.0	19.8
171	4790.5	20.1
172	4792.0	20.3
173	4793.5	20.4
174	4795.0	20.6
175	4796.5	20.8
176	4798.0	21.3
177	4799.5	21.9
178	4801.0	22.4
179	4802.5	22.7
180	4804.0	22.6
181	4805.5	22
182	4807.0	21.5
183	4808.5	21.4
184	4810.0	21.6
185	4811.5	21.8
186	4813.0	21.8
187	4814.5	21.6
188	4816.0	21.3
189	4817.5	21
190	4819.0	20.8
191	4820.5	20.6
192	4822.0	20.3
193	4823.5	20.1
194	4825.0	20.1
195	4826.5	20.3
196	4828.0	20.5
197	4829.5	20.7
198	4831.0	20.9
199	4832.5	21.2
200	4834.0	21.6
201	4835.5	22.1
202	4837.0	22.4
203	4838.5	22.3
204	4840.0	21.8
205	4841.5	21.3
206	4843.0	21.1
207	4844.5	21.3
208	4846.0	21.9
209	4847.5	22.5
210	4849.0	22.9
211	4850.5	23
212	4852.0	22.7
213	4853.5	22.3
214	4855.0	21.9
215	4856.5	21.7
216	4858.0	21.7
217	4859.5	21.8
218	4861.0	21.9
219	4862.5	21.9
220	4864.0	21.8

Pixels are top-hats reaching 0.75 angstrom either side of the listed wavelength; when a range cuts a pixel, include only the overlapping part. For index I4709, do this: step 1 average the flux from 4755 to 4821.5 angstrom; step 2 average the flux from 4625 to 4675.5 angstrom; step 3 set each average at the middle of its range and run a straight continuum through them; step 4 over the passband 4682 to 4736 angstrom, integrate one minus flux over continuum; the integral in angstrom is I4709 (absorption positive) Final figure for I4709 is -4.01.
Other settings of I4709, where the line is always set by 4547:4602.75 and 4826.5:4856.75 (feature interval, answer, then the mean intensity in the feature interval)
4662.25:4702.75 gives -2.9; 23.5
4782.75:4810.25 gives 1.4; 20.7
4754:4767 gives 0.5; 21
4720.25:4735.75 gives -1.4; 23.8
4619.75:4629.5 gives -1.0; 24.1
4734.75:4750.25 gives -0.4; 22.4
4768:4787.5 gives 3.9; 17.4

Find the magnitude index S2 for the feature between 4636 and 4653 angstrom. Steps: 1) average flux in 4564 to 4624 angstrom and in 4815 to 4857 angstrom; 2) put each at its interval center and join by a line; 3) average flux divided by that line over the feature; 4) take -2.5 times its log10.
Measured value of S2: 0.05 mag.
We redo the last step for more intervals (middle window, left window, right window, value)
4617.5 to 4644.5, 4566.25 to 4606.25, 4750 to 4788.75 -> -0.10 mag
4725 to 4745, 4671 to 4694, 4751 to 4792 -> -0.10 mag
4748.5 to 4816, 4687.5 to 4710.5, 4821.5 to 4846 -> 0.10 mag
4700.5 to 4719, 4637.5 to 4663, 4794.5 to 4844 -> -0.06 mag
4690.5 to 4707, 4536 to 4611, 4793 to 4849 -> -0.10 mag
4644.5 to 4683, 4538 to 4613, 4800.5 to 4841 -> -0.07 mag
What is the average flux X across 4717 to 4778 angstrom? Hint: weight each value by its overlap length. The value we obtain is 21.6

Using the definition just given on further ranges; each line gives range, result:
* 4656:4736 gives 23.7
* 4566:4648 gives 23.1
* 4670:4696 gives 23.2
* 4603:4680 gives 23.7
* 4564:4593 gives 22.5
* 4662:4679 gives 24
